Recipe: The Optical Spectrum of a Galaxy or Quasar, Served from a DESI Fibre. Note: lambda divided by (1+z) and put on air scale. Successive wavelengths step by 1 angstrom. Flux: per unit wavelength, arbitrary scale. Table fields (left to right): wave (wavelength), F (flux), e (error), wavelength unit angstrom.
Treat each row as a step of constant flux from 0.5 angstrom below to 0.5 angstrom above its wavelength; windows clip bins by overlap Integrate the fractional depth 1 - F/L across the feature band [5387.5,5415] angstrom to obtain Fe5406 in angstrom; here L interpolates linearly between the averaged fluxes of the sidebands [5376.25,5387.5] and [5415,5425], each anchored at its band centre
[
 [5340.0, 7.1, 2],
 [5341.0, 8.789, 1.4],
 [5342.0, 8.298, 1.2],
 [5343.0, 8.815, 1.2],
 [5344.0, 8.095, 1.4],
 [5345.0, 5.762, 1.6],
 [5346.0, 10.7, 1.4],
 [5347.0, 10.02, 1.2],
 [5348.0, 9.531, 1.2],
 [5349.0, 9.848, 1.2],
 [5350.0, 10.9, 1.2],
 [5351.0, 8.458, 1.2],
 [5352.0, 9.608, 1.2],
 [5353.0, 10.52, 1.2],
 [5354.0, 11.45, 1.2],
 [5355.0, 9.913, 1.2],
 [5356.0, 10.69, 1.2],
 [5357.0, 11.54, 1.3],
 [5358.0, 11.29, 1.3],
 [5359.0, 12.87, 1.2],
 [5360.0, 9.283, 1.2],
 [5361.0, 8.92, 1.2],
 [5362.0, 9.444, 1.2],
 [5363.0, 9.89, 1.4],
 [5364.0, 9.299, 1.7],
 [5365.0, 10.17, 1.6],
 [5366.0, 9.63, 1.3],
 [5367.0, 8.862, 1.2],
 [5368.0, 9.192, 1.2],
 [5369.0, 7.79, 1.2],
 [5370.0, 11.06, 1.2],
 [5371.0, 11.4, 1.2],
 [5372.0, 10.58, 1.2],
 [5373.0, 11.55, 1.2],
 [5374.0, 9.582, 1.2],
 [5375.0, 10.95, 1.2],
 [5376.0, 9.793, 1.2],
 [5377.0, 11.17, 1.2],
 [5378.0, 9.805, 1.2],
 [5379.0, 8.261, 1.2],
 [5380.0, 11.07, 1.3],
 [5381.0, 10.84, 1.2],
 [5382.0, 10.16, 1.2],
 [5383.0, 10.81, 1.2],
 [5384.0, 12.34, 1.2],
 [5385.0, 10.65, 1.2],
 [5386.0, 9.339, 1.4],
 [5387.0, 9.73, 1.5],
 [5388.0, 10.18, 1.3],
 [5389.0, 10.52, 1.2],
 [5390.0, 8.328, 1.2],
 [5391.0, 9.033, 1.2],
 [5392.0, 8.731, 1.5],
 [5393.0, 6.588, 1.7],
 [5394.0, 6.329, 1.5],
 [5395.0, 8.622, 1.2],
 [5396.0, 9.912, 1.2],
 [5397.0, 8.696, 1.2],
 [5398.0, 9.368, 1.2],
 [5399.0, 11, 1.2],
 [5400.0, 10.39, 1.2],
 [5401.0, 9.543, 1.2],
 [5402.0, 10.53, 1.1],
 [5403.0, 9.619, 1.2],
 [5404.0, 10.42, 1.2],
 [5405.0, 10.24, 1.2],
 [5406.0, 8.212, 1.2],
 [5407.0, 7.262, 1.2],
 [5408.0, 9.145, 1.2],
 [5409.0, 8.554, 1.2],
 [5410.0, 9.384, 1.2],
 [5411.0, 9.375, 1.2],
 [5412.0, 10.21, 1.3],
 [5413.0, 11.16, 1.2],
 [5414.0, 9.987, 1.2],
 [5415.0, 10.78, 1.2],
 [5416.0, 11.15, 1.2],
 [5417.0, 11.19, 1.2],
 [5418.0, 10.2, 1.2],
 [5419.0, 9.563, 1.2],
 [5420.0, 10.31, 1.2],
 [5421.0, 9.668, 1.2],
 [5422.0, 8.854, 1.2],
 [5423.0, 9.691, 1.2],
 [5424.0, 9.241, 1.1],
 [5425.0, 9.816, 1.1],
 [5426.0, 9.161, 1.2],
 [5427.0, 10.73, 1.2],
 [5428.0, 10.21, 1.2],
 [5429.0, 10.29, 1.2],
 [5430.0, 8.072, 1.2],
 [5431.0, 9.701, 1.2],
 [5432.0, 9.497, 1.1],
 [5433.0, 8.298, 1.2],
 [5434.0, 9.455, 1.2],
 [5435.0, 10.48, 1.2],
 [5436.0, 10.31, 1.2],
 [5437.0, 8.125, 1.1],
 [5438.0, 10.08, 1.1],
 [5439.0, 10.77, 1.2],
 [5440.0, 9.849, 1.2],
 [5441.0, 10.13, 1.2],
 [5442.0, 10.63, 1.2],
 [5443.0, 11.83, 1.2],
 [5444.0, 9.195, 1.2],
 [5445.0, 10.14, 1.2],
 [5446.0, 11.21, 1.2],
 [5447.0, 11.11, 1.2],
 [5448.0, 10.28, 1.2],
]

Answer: 2.3 angstrom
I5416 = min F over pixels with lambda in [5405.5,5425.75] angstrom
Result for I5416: 7.262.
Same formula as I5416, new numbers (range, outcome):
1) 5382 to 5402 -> 6.329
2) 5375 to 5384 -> 8.261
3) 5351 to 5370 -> 7.79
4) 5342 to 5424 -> 5.762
